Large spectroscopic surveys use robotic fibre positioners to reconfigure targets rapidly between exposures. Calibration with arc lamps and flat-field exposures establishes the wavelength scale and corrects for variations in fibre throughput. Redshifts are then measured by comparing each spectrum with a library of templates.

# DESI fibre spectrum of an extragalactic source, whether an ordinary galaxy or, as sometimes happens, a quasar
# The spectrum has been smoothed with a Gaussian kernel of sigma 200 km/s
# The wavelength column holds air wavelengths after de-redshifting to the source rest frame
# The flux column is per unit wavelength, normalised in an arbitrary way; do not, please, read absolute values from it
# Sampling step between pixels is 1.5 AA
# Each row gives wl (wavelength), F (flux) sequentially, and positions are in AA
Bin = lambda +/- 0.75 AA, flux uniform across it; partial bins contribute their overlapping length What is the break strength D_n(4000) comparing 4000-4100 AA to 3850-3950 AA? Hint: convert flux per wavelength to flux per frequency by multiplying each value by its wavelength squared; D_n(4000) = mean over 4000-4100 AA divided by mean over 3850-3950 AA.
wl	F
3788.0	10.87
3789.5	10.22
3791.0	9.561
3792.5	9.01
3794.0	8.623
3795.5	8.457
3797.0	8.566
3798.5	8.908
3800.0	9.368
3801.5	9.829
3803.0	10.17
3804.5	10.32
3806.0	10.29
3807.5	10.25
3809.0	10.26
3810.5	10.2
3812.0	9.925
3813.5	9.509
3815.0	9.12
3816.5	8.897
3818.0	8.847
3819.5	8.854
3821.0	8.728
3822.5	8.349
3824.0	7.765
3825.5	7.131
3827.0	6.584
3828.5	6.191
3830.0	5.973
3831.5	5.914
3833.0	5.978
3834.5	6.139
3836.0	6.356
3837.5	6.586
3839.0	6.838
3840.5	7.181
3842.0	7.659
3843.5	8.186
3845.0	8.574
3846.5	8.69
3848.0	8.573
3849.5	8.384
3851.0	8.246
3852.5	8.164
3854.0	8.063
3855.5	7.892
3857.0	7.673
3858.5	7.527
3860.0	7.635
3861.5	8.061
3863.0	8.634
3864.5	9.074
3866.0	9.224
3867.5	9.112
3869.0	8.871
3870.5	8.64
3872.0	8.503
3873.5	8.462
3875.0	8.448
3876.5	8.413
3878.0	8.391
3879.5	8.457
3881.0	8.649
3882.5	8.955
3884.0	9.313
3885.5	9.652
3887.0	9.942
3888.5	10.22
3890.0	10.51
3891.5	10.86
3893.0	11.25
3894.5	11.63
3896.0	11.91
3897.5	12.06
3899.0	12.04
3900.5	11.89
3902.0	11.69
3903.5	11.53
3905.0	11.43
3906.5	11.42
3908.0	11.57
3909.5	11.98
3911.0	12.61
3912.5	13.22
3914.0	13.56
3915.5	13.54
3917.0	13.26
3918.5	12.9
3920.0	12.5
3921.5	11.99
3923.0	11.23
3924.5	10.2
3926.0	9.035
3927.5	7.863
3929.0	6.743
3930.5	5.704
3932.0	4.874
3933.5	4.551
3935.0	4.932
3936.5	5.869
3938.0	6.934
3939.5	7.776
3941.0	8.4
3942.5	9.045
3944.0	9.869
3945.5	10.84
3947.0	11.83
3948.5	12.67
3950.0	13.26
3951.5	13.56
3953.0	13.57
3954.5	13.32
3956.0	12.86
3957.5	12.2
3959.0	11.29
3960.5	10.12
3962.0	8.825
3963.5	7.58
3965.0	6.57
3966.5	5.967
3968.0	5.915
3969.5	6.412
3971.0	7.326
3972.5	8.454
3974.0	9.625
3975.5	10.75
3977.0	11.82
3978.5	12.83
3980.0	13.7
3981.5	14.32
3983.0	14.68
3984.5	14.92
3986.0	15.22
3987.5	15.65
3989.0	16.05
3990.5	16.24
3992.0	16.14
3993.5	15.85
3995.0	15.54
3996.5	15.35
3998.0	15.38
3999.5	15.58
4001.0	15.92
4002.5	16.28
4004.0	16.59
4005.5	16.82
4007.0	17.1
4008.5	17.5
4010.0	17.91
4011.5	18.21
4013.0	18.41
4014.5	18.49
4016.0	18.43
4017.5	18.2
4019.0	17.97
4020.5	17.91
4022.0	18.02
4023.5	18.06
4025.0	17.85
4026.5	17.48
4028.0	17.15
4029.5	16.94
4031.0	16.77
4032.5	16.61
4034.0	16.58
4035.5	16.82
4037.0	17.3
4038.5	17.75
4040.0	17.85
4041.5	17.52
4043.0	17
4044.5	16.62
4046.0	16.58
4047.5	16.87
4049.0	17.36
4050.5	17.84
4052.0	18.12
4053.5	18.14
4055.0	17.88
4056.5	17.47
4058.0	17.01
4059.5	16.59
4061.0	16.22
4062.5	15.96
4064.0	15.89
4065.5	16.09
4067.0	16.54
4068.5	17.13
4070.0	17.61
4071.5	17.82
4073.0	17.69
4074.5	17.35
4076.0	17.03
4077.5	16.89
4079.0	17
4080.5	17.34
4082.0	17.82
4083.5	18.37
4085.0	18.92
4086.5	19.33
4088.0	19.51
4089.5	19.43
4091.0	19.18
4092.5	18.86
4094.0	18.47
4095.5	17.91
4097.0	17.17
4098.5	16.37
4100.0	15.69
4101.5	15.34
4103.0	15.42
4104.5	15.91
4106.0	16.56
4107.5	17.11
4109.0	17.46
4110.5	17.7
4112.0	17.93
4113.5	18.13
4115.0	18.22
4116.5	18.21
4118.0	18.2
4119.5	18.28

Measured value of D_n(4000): 1.94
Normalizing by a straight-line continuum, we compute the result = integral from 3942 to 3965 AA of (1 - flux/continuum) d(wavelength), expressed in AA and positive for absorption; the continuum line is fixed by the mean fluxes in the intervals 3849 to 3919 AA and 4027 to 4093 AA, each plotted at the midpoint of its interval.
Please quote 3.0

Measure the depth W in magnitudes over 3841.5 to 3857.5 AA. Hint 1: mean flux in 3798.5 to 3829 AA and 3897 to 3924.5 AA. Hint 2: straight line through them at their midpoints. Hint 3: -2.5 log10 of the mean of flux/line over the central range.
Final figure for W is 0.24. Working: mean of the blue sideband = 9.05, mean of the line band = 8.21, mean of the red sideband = 12.2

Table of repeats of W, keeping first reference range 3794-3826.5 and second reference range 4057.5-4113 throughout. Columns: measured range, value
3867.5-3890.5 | 0.24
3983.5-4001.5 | -0.08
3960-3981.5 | 0.46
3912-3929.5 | 0.10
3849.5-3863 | 0.30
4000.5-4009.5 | -0.12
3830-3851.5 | 0.35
